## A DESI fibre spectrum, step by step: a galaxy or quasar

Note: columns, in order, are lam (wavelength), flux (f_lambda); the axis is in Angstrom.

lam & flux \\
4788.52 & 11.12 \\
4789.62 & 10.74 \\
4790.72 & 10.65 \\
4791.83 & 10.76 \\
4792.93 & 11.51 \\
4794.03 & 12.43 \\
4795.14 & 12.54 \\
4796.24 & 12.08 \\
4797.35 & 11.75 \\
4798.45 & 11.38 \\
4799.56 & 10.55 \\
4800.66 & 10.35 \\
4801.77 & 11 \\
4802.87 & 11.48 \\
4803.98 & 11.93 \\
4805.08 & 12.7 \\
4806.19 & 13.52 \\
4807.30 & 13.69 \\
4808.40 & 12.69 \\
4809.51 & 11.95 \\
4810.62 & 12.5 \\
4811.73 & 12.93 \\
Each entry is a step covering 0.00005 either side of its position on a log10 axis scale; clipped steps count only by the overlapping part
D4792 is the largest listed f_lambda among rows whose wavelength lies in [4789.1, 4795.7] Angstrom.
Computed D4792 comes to 12.54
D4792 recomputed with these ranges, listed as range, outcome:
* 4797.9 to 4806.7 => 13.52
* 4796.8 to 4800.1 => 11.75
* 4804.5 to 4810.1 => 13.69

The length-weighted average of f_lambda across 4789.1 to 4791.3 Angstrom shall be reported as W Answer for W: 10.7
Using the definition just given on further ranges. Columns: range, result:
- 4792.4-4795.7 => 12.2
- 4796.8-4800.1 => 11.2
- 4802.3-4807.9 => 12.7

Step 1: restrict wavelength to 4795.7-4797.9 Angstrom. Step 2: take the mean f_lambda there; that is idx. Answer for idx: 11.9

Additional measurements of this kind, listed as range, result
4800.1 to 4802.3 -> 10.7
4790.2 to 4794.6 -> 11.3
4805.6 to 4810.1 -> 12.9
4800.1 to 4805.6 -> 11.5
